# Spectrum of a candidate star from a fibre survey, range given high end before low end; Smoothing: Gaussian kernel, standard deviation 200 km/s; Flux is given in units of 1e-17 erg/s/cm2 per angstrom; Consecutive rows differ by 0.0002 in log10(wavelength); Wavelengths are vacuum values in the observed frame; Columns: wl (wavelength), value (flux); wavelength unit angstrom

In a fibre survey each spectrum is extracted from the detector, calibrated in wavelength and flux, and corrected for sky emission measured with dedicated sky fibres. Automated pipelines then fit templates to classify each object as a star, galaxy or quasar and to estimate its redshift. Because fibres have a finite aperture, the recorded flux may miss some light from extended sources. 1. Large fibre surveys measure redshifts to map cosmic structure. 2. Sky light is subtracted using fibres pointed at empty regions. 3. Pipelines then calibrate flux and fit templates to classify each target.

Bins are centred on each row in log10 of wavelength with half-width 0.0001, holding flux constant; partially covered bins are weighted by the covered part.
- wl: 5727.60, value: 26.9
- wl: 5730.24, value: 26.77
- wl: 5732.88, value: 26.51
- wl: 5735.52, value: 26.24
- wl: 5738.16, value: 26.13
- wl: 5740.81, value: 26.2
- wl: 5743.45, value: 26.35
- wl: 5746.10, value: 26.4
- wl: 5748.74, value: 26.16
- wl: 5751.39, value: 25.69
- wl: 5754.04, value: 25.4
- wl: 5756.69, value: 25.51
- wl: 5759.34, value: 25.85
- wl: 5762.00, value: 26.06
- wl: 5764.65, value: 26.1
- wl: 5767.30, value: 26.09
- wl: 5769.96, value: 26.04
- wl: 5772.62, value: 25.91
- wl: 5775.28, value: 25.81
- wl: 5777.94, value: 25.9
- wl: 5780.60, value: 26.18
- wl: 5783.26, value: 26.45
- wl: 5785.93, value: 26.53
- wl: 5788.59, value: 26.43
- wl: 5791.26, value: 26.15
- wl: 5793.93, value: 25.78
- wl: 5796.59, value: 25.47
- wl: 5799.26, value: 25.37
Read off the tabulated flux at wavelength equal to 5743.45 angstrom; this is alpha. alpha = 26.35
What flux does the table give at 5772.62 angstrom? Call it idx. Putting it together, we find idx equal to 25.91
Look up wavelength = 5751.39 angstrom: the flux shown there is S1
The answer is 25.69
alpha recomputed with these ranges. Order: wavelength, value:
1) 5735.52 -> 26.24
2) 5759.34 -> 25.85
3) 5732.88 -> 26.51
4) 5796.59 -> 25.47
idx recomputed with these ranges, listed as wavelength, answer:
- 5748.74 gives 26.16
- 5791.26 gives 26.15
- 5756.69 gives 25.51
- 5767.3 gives 26.09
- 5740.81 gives 26.2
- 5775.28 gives 25.81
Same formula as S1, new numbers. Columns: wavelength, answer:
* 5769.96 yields 26.04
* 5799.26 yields 25.37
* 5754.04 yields 25.4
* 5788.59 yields 26.43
